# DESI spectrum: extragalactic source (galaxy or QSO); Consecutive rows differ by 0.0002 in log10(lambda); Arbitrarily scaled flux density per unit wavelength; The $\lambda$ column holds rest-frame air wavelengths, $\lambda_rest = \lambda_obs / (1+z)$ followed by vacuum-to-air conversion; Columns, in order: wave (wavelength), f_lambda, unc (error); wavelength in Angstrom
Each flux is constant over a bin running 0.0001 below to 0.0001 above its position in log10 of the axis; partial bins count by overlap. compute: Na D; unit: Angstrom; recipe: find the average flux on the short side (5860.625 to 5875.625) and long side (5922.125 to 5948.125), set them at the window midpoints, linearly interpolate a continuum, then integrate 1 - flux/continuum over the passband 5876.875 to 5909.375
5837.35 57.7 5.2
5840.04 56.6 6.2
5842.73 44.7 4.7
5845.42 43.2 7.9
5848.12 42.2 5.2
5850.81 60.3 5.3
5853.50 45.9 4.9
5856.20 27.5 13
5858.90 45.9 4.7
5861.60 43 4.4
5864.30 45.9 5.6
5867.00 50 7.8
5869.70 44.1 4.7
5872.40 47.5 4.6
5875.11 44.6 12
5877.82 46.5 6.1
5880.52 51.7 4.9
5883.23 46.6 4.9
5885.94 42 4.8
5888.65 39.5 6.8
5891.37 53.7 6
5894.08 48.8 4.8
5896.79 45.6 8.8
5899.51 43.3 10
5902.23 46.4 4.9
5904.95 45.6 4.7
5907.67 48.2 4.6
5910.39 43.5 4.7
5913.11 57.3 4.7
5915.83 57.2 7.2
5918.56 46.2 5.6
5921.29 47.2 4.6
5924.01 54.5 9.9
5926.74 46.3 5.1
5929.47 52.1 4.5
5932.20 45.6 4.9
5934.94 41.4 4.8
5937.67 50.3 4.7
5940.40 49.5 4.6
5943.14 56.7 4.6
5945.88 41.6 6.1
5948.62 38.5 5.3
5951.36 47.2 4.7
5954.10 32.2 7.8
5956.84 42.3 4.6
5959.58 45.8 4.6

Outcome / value 0.3 Angstrom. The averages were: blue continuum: 46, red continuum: 48.3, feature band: 46.5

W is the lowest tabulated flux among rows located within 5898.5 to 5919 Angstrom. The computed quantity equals 43.3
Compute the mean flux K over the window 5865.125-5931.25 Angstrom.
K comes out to 47.8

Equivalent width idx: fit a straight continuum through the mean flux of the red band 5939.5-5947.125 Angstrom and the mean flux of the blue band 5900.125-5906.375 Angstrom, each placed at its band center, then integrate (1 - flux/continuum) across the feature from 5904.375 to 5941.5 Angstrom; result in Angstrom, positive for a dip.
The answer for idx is -1.2 Angstrom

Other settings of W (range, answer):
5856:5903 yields 27.5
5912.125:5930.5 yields 46.2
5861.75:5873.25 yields 44.1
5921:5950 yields 38.5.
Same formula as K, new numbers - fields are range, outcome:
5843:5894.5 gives 45.7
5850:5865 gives 44.1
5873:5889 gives 45.6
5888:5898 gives 47.4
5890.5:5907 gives 47.1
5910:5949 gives 48.9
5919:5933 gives 49.1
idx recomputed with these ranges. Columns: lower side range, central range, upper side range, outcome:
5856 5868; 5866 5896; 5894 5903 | -1.40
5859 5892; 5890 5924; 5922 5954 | -1.66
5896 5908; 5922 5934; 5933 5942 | -0.62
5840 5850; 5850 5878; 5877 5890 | 0.26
